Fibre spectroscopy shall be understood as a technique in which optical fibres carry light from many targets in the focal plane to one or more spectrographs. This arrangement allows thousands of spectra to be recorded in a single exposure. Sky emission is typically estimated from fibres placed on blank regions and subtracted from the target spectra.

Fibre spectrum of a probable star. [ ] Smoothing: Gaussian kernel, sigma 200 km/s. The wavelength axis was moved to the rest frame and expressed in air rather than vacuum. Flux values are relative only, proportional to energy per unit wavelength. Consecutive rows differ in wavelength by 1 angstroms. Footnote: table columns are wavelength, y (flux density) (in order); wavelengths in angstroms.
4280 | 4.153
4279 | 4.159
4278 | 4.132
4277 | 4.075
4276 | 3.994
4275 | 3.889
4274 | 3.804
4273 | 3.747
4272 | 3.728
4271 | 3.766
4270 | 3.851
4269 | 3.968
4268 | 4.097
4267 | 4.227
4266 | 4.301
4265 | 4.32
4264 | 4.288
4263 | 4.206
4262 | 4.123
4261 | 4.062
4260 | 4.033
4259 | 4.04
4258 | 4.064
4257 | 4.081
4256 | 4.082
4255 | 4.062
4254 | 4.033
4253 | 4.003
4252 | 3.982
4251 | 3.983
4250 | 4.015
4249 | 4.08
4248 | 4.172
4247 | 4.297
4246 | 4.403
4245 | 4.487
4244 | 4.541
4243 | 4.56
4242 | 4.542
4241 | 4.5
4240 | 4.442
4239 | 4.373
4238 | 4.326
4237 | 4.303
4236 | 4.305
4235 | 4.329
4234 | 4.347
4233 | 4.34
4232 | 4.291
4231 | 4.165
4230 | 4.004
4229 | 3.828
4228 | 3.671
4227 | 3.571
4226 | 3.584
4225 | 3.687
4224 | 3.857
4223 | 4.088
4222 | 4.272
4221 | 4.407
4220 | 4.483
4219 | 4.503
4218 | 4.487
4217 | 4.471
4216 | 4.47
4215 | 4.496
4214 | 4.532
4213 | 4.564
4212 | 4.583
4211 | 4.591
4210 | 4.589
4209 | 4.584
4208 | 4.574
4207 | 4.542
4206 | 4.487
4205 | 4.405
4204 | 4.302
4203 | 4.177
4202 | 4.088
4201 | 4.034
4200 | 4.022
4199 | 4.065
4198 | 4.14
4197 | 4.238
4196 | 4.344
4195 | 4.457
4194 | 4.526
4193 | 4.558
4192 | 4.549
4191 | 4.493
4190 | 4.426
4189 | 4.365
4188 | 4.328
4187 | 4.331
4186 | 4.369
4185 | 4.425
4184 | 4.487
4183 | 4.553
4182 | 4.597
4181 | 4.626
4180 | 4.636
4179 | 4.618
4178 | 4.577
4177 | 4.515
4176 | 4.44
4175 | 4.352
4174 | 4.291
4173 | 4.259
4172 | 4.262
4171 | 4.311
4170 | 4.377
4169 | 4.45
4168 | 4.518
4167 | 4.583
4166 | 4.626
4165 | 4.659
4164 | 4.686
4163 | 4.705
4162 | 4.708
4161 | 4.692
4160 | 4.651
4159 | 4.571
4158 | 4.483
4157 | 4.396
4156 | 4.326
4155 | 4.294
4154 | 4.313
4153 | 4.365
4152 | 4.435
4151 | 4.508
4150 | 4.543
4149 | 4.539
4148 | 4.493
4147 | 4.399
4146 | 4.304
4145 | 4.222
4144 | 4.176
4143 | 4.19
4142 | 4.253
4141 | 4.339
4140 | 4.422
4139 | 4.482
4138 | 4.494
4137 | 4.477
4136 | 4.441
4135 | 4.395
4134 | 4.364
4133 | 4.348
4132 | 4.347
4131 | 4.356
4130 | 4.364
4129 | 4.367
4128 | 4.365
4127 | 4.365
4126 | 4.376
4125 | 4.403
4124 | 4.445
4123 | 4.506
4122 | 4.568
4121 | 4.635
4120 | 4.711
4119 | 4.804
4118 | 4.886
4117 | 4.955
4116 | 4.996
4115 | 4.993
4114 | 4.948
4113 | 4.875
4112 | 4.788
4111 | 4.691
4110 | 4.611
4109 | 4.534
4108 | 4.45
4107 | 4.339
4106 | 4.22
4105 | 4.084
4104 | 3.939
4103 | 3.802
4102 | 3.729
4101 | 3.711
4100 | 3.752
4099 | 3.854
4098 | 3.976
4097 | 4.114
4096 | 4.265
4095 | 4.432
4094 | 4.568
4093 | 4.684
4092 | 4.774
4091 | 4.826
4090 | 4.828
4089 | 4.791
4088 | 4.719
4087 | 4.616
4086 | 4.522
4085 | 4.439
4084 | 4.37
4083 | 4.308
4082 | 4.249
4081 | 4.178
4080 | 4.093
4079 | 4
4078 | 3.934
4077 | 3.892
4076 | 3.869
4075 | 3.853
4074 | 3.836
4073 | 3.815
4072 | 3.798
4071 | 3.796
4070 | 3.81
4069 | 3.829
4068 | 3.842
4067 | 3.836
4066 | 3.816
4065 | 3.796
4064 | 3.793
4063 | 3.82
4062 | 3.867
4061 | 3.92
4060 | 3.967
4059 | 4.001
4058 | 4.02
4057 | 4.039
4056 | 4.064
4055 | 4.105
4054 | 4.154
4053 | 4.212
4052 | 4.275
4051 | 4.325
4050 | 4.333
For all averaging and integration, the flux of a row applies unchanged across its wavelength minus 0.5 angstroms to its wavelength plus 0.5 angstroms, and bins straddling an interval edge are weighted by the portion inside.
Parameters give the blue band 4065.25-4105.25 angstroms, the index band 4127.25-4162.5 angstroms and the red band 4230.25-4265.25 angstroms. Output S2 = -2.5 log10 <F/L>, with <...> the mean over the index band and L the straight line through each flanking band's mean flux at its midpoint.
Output -0.061 mag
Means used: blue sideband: 4.14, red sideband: 4.23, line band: 4.41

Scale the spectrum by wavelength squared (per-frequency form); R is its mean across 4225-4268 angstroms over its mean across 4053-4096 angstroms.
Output 1.09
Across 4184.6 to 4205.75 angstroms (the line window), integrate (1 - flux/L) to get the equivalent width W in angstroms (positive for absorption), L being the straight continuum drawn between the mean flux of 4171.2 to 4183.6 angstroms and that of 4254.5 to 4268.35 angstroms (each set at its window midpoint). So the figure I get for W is 0.4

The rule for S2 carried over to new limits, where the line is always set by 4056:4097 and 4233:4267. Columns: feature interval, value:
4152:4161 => -0.064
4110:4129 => -0.125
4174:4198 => -0.065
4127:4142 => -0.055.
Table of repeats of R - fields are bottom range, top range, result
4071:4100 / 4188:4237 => 1.07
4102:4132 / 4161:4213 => 1.02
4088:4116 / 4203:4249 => 1.04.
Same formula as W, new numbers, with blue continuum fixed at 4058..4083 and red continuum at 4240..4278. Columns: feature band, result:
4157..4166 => -1.38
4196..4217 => -1.61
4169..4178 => -0.76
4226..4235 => 0.16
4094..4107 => -0.27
